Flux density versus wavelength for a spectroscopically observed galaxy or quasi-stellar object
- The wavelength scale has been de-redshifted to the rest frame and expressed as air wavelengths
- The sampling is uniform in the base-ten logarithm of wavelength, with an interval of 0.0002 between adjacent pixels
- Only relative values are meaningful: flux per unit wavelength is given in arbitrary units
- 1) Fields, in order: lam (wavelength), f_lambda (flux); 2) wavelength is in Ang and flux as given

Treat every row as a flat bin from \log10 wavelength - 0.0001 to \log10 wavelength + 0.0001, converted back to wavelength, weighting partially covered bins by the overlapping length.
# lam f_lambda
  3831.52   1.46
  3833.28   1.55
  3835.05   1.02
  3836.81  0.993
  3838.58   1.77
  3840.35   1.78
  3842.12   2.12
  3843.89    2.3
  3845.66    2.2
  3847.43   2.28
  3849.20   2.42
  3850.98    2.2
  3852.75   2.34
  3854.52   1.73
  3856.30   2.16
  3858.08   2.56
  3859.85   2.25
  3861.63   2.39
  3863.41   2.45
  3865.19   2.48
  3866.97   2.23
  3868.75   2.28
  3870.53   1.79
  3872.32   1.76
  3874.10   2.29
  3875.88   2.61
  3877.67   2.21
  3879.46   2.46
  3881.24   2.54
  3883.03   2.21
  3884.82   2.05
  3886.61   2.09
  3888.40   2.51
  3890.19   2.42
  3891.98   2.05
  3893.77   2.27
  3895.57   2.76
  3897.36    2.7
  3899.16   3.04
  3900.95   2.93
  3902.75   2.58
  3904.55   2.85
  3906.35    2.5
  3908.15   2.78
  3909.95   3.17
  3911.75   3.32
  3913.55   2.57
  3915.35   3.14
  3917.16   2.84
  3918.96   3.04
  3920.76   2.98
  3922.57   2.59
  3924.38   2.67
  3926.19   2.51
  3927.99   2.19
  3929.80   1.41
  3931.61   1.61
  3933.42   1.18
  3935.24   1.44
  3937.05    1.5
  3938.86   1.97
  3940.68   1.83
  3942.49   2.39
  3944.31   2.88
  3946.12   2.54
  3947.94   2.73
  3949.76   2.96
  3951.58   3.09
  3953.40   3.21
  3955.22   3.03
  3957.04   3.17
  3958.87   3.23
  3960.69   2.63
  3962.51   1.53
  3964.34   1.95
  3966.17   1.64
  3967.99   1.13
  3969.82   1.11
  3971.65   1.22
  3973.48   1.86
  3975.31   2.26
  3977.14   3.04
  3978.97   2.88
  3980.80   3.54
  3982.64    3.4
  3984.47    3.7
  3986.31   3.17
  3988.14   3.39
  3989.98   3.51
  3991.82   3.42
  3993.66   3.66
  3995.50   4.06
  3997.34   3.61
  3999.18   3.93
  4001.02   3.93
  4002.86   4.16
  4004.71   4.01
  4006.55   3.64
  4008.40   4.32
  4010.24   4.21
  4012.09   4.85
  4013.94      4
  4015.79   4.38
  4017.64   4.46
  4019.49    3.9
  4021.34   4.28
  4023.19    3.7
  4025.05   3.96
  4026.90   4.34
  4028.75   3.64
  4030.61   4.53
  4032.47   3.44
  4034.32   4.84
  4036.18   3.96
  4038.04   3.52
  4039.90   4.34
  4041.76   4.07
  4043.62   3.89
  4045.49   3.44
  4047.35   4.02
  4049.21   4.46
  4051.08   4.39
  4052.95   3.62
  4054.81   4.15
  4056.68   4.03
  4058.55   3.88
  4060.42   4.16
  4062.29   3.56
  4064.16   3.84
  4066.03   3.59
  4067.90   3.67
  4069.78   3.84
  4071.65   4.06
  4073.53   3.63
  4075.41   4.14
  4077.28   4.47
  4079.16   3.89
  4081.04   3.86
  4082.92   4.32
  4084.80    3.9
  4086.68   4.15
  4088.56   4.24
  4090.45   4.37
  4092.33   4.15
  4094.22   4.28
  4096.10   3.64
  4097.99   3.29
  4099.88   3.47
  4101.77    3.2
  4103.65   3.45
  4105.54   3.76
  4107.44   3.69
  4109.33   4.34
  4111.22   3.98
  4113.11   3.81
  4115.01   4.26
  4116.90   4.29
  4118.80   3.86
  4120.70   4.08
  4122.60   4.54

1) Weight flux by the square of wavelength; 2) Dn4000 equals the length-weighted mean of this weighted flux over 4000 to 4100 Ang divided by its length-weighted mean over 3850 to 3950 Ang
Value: 1.8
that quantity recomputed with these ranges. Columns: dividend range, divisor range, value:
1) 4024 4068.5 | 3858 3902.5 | 1.82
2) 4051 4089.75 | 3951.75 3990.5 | 1.60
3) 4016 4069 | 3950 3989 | 1.60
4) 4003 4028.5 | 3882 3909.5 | 1.74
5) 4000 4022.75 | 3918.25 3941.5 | 2.11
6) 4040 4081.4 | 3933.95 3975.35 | 1.88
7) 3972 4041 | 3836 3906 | 1.76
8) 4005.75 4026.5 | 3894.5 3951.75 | 1.74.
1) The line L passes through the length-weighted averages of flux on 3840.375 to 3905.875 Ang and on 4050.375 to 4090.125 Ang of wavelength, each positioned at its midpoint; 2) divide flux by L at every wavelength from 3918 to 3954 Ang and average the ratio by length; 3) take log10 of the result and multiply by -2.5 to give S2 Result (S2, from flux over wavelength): 0.22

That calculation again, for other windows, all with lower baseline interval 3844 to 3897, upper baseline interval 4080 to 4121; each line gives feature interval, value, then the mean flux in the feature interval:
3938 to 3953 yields 0.10 mag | 2.57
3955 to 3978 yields 0.37 mag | 2.11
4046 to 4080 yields -0.09 mag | 3.96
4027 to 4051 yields -0.16 mag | 4.04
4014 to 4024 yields -0.23 mag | 4.14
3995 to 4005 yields -0.22 mag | 3.94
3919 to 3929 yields 0.02 mag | 2.62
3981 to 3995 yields -0.12 mag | 3.48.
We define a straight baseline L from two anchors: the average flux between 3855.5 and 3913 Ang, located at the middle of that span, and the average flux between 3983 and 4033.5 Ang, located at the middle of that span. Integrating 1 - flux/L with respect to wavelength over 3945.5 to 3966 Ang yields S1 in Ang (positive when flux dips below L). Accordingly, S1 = 3.7 Ang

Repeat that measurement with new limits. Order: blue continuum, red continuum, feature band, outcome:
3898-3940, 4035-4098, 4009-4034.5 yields -4.7 Ang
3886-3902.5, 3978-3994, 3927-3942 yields 6.4 Ang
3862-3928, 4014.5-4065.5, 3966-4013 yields 4.0 Ang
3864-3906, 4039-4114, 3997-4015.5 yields -4.0 Ang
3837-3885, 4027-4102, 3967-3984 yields 4.8 Ang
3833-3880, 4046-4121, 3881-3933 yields -0.9 Ang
